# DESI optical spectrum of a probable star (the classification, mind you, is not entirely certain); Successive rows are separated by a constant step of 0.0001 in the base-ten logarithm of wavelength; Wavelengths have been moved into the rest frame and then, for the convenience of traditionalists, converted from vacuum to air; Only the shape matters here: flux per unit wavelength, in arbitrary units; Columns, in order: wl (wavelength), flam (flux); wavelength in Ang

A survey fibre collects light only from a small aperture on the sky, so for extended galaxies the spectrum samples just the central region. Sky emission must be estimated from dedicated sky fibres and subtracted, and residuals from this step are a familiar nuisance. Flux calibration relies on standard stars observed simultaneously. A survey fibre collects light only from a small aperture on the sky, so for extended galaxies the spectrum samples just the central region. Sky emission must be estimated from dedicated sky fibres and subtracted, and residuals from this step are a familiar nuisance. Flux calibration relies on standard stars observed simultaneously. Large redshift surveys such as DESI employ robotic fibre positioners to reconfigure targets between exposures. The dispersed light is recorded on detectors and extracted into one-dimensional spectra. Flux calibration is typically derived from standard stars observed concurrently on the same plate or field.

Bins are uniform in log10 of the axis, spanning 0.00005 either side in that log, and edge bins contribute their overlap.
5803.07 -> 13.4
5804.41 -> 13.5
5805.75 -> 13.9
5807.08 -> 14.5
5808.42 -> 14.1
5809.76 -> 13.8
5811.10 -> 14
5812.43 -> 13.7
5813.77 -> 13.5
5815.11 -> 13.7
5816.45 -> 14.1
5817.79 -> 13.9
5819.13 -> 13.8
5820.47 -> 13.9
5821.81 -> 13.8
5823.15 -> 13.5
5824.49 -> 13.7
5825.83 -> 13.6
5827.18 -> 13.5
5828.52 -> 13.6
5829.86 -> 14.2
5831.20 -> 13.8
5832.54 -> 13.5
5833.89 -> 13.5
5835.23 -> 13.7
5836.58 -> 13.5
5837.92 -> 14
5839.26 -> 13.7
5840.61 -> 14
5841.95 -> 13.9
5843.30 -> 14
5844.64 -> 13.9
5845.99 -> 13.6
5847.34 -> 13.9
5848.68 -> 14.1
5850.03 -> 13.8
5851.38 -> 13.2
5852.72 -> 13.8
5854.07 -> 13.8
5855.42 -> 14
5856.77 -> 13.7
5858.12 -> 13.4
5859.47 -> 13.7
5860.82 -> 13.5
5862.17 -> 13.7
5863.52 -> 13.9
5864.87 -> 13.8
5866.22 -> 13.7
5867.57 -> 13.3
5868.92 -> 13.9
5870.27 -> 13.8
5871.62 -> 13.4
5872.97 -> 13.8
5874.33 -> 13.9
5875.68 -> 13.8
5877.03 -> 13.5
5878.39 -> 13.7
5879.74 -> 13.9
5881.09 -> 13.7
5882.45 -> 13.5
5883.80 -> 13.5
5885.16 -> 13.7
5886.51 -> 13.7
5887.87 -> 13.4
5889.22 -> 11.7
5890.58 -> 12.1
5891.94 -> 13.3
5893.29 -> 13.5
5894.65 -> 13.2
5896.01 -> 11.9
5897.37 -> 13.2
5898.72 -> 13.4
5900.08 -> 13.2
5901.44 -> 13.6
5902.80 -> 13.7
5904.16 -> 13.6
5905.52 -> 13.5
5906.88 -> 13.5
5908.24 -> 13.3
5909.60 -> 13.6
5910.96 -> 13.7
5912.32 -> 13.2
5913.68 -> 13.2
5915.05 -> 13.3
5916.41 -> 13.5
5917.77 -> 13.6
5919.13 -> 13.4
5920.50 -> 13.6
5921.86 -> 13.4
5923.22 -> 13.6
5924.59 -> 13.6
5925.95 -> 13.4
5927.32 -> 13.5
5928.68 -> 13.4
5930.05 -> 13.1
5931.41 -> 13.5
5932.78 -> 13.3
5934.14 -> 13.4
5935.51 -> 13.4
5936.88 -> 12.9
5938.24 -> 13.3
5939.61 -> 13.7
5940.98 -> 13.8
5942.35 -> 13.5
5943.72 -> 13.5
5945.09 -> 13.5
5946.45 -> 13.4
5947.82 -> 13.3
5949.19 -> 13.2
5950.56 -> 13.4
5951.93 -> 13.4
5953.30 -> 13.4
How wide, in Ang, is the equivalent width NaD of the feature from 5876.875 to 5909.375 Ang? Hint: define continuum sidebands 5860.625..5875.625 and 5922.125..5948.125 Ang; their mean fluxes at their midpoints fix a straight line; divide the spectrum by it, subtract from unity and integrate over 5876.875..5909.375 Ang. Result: 0.72 Ang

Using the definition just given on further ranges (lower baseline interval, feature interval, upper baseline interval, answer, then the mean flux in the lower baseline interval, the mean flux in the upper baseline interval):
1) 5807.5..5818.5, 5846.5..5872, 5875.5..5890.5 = -0.3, 13.9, 13.4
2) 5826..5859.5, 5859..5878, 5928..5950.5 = -0.1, 13.7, 13.4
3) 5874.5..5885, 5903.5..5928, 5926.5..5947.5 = 0.1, 13.7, 13.4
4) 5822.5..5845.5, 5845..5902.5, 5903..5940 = 0.4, 13.7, 13.4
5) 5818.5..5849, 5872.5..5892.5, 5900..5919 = 0.2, 13.8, 13.5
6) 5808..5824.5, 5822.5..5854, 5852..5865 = 0.1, 13.8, 13.7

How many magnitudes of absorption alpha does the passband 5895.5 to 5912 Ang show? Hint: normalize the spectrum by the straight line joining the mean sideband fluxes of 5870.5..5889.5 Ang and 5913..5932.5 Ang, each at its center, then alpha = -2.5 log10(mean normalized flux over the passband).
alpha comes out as 0.01 mag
